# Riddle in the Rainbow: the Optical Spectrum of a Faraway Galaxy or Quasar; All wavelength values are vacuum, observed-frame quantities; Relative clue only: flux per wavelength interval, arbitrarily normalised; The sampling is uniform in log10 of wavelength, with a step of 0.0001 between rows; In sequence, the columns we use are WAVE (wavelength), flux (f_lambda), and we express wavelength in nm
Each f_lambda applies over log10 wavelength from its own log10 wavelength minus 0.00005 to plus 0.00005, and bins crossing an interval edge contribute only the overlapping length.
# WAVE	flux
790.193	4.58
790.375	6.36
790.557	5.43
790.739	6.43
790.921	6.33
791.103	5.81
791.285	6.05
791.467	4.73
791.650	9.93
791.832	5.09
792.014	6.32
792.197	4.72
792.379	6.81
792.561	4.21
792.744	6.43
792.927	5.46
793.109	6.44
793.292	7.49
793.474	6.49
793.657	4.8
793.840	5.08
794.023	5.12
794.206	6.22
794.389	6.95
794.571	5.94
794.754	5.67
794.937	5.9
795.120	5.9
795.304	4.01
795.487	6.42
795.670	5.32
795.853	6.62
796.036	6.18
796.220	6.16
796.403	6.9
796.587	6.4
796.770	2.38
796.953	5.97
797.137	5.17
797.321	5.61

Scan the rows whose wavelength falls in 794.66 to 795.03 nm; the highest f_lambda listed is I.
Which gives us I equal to 5.9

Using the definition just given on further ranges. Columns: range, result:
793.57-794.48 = 6.95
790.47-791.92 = 9.93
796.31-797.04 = 6.9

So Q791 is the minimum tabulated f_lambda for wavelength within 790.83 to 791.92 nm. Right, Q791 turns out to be 4.73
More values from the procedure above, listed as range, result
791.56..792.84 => 4.21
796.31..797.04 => 2.38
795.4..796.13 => 5.32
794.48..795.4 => 4.01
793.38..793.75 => 4.8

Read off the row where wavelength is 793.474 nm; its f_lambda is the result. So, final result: 6.49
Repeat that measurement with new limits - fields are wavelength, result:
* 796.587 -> 6.4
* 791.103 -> 5.81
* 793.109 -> 6.44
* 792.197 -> 4.72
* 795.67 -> 5.32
